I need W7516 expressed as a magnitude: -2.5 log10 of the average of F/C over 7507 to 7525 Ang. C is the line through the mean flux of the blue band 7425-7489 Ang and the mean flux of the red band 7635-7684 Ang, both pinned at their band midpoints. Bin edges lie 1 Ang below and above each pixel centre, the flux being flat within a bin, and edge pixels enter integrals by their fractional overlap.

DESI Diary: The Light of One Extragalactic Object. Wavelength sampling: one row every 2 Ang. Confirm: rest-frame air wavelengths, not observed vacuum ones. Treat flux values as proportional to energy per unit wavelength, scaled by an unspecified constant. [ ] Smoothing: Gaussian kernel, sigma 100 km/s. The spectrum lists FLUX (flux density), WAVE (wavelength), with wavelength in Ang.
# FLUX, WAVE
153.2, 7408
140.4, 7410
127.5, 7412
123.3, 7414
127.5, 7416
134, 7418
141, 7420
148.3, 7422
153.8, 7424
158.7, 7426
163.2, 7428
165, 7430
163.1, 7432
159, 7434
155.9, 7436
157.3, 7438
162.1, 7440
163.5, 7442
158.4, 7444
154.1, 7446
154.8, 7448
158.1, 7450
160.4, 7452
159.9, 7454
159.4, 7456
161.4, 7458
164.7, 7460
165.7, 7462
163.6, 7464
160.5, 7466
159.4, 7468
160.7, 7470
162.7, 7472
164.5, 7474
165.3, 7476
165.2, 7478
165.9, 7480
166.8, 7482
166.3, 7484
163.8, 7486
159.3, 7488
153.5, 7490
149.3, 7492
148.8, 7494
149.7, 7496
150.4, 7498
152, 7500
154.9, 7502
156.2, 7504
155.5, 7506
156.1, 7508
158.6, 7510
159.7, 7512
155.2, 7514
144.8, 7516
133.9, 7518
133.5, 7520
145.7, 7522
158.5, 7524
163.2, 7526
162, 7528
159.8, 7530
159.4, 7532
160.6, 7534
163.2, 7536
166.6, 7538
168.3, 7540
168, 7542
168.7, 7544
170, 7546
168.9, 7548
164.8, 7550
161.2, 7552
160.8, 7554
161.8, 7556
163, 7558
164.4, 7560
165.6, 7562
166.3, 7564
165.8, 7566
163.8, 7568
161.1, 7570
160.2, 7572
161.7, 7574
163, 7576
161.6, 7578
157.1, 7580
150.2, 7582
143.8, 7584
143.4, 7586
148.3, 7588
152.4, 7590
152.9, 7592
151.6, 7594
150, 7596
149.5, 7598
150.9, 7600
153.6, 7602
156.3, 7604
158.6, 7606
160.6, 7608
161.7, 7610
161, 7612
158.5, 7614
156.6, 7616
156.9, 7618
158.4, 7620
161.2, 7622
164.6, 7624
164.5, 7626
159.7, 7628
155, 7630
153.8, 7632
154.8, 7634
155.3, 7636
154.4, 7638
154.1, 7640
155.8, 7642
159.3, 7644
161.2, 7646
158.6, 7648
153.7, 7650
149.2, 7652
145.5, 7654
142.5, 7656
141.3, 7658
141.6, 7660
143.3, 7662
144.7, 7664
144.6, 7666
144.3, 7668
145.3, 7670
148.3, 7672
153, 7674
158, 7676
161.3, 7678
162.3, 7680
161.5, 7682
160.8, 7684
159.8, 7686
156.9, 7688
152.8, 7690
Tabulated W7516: 0.06 mag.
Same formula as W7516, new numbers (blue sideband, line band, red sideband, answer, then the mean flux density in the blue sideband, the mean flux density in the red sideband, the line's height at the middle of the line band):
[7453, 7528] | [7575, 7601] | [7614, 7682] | 0.022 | 157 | 154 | 155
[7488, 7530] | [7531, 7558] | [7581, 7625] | -0.078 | 152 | 155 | 153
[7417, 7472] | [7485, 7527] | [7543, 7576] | 0.061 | 158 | 164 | 161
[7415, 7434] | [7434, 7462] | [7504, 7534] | -0.055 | 151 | 154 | 152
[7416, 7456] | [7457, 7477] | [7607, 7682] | -0.050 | 156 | 154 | 155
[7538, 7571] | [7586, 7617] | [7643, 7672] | 0.020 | 165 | 148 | 157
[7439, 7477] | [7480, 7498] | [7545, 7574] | 0.032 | 161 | 164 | 162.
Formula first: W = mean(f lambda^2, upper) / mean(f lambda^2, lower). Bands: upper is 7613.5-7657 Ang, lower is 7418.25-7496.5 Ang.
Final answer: 1.03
